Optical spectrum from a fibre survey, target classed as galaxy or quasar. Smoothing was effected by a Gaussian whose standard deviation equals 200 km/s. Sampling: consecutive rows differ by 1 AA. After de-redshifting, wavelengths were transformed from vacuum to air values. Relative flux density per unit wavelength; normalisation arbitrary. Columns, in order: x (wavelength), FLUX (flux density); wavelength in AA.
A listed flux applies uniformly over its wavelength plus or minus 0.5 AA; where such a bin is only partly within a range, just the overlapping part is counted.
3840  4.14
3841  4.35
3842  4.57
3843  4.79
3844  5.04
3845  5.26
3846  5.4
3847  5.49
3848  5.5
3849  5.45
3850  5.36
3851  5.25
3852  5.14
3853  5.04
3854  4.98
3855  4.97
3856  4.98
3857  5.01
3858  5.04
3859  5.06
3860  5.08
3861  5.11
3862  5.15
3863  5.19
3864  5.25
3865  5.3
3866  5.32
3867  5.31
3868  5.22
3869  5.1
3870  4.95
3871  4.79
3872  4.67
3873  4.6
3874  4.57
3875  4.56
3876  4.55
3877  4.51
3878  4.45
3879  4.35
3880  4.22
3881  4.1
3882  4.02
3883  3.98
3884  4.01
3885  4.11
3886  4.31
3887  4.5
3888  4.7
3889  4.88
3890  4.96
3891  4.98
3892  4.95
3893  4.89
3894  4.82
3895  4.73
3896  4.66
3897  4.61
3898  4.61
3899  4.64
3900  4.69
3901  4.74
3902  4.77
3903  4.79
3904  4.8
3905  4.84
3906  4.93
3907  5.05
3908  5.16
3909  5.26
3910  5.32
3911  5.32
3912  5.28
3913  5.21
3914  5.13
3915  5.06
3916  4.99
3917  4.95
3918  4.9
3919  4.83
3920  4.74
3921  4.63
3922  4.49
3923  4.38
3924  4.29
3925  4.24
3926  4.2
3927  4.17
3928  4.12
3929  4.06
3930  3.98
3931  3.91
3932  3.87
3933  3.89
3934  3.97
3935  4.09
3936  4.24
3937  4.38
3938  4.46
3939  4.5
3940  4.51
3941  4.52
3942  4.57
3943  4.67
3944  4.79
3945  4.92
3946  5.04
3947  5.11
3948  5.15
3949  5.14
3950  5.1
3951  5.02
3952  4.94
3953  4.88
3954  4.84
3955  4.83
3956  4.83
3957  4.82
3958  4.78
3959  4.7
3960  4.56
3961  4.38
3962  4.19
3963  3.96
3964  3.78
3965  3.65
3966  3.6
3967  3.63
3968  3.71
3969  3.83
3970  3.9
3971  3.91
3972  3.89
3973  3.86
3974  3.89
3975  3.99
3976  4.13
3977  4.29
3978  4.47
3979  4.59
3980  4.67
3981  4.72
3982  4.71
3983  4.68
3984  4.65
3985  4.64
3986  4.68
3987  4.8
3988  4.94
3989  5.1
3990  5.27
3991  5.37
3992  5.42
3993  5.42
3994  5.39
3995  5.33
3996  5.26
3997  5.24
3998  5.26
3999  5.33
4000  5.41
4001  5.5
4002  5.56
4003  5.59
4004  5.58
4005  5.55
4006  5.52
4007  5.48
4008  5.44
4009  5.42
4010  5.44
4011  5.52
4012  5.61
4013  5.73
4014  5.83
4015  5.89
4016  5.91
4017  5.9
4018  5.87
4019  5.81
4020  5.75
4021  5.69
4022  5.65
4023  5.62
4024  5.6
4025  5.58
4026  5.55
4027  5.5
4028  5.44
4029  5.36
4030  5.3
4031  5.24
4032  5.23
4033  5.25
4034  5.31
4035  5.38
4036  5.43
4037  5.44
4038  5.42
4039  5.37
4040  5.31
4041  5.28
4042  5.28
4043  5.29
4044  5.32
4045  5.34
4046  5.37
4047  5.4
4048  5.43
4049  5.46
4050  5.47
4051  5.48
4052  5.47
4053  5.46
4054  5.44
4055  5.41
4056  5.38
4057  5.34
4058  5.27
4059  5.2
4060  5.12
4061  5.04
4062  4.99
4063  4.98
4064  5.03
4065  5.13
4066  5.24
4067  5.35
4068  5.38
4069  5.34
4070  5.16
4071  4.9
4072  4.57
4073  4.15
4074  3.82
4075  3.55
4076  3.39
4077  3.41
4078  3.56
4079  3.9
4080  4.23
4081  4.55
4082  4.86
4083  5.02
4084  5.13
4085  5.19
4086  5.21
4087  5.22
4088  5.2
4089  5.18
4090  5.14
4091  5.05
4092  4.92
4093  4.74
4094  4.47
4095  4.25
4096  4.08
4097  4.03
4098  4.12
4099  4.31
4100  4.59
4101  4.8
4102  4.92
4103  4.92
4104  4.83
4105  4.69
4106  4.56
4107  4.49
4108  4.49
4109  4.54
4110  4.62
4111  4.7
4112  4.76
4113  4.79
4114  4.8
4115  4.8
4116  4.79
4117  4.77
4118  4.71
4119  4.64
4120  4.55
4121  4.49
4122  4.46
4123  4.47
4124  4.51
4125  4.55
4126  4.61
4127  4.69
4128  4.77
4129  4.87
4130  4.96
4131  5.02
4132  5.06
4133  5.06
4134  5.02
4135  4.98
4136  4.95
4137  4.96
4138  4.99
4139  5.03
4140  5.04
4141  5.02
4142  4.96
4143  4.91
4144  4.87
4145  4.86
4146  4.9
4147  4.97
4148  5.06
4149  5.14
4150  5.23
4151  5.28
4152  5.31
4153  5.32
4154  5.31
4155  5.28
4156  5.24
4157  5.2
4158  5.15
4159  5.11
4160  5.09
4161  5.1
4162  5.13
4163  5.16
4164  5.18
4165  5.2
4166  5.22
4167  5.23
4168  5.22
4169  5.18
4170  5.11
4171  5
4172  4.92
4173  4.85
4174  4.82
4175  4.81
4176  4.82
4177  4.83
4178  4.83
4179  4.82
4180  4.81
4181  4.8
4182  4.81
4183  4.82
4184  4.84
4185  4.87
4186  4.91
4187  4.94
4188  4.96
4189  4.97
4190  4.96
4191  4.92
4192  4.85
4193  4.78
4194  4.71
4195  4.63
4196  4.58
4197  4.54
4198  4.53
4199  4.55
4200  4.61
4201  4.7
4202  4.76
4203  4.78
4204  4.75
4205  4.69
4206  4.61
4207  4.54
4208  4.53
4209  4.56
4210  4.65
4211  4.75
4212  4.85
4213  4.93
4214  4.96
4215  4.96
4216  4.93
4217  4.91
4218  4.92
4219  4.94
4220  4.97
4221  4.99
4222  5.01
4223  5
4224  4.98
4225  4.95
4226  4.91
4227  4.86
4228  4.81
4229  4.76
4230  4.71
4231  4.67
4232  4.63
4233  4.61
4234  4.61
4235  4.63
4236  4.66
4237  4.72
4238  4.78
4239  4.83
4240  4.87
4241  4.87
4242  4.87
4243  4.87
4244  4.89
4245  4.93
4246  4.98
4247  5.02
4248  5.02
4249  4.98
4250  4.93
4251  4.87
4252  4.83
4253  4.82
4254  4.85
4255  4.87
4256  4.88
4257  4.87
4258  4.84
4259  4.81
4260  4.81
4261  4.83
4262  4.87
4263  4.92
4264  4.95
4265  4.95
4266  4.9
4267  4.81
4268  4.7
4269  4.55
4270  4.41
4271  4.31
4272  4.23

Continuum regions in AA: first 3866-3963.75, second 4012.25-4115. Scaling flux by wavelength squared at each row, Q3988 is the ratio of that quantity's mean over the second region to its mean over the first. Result 1.17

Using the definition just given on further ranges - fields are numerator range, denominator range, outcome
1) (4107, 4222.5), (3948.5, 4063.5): 1.04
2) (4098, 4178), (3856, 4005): 1.16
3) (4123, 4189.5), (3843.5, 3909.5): 1.18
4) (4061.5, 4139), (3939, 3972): 1.12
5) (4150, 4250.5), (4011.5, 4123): 1.04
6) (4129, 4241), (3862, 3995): 1.20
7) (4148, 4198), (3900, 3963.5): 1.20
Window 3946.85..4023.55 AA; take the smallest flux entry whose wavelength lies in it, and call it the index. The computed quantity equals 3.6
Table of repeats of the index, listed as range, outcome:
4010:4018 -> 5.44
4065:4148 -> 3.39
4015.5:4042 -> 5.23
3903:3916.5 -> 4.79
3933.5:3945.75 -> 3.97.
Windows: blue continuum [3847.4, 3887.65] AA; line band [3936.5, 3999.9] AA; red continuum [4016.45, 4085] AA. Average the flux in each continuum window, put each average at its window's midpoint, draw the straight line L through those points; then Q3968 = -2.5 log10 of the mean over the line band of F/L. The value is 0.08 mag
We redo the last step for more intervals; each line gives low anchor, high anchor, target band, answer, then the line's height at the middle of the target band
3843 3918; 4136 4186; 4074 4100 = 0.11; 4.99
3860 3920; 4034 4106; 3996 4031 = -0.14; 4.89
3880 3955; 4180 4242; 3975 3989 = 0.02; 4.68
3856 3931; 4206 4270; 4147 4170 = -0.08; 4.81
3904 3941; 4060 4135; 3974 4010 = -0.09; 4.63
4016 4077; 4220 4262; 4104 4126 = 0.11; 5.1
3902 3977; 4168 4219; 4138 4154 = -0.07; 4.75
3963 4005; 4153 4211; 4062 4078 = 0.04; 4.77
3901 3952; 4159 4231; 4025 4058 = -0.13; 4.76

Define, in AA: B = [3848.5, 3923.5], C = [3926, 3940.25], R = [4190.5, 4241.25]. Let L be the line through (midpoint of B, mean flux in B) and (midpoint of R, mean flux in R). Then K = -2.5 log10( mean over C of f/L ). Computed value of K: 0.17 mag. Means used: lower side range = 4.84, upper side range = 4.77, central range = 4.15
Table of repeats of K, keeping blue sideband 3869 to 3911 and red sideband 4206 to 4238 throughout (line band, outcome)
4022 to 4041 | -0.15 mag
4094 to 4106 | 0.06 mag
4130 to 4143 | -0.05 mag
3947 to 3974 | 0.08 mag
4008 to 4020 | -0.21 mag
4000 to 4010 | -0.17 mag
